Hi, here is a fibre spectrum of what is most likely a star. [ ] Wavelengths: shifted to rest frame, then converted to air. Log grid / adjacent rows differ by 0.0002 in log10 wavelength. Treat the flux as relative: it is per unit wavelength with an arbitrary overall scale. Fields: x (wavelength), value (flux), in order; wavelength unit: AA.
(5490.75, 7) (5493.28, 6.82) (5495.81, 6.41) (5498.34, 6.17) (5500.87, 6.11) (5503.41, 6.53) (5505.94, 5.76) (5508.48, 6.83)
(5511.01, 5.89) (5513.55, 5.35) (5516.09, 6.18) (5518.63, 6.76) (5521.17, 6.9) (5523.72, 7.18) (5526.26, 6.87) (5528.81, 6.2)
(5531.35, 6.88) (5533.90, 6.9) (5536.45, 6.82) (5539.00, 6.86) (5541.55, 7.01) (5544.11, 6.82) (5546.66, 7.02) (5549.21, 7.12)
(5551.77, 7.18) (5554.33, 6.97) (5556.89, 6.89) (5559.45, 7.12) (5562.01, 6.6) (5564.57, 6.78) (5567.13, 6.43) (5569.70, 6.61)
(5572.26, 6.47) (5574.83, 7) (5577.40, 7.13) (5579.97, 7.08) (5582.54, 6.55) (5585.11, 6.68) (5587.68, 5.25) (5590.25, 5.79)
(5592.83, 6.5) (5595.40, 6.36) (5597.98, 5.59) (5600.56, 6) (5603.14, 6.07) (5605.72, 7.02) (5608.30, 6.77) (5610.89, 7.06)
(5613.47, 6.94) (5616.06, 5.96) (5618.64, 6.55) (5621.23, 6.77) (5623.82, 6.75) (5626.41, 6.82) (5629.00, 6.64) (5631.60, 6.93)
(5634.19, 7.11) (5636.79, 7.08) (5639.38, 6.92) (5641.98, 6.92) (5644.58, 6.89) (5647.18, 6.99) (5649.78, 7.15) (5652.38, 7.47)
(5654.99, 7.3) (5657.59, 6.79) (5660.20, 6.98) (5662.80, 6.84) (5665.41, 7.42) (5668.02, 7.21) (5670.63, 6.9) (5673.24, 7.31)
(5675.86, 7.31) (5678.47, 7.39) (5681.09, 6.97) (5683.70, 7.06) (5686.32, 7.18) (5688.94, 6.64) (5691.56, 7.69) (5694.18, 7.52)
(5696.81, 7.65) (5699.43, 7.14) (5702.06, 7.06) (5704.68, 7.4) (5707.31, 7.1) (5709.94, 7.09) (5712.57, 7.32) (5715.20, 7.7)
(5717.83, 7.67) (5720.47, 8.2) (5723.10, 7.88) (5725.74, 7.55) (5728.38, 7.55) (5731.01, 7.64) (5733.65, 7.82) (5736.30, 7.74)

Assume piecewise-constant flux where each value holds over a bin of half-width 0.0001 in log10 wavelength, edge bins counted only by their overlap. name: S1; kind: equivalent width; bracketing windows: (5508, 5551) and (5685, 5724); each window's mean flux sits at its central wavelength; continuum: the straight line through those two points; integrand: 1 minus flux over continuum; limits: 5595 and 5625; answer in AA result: 2.27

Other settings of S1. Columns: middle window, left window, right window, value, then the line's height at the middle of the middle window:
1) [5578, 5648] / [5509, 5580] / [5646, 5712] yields 3.77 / 6.97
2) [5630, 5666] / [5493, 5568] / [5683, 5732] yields 0.59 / 7.16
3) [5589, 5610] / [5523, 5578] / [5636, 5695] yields 2.08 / 6.97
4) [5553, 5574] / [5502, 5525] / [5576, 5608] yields -1.26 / 6.36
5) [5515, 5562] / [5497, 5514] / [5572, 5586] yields -3.03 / 6.45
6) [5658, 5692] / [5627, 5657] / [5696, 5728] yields 0.55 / 7.24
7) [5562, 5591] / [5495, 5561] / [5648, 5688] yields 1.18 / 6.82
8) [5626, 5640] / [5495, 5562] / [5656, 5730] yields 0.28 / 7.07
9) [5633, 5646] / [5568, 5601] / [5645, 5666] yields -0.08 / 6.94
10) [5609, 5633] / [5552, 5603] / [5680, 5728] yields 0.35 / 6.82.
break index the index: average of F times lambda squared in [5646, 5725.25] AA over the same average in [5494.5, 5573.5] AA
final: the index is 1.16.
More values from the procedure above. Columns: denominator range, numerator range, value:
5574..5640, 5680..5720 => 1.15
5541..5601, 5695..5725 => 1.19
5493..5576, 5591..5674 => 1.06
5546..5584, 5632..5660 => 1.06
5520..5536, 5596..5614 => 0.98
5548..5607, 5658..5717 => 1.14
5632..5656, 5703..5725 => 1.09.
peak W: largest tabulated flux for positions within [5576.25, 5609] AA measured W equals 7.13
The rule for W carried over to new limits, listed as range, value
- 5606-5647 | 7.11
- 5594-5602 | 6.36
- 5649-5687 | 7.47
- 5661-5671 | 7.42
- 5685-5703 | 7.69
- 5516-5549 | 7.18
